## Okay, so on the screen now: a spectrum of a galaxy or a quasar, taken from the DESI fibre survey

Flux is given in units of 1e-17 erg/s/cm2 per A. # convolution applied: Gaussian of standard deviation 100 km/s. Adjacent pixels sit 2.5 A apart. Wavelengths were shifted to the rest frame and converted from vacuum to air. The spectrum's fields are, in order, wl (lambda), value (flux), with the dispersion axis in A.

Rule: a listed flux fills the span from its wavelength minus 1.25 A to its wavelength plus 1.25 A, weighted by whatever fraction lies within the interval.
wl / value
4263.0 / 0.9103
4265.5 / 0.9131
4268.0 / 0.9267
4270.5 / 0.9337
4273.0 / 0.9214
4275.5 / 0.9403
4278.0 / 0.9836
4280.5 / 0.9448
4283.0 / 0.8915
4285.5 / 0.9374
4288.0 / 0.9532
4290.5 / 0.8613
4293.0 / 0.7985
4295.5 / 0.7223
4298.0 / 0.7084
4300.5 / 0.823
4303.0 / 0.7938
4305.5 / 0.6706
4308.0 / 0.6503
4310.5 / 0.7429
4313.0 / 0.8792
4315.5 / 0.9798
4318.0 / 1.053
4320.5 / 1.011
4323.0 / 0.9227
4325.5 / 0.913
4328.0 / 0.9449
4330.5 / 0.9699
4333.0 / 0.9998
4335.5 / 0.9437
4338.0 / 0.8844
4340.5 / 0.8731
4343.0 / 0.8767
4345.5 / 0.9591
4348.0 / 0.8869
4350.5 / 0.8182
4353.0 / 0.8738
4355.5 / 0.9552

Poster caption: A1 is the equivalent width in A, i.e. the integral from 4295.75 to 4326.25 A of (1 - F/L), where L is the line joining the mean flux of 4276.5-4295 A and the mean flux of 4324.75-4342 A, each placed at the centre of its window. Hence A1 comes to 2.6 A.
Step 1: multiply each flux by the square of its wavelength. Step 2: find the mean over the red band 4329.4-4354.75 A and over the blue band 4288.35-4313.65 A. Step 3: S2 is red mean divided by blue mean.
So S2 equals 1.20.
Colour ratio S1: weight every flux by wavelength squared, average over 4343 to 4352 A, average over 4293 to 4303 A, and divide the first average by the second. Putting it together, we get 1.2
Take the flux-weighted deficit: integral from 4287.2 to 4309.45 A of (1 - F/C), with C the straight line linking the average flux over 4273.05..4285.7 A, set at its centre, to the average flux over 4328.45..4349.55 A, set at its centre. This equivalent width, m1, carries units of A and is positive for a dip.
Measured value 3.9 A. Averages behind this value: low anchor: 0.938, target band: 0.772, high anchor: 0.923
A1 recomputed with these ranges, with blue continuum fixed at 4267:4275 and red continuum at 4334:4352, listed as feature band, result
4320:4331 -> -0.55 A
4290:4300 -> 1.60 A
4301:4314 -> 2.30 A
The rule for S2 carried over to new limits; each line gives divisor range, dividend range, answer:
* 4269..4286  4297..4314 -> 0.81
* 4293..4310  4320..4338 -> 1.31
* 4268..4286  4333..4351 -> 0.99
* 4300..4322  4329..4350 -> 1.10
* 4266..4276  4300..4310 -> 0.80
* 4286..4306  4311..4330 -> 1.20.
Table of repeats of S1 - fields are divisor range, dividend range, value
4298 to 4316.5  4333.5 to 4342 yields 1.18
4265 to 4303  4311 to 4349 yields 1.09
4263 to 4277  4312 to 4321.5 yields 1.08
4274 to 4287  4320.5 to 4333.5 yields 1.04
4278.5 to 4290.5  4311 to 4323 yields 1.05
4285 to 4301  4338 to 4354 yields 1.10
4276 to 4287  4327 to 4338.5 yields 1.04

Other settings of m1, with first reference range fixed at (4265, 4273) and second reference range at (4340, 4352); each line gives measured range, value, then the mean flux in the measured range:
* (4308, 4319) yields 0.2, 0.881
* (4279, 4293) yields 0.1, 0.908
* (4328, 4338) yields -0.7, 0.957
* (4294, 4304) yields 1.6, 0.762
